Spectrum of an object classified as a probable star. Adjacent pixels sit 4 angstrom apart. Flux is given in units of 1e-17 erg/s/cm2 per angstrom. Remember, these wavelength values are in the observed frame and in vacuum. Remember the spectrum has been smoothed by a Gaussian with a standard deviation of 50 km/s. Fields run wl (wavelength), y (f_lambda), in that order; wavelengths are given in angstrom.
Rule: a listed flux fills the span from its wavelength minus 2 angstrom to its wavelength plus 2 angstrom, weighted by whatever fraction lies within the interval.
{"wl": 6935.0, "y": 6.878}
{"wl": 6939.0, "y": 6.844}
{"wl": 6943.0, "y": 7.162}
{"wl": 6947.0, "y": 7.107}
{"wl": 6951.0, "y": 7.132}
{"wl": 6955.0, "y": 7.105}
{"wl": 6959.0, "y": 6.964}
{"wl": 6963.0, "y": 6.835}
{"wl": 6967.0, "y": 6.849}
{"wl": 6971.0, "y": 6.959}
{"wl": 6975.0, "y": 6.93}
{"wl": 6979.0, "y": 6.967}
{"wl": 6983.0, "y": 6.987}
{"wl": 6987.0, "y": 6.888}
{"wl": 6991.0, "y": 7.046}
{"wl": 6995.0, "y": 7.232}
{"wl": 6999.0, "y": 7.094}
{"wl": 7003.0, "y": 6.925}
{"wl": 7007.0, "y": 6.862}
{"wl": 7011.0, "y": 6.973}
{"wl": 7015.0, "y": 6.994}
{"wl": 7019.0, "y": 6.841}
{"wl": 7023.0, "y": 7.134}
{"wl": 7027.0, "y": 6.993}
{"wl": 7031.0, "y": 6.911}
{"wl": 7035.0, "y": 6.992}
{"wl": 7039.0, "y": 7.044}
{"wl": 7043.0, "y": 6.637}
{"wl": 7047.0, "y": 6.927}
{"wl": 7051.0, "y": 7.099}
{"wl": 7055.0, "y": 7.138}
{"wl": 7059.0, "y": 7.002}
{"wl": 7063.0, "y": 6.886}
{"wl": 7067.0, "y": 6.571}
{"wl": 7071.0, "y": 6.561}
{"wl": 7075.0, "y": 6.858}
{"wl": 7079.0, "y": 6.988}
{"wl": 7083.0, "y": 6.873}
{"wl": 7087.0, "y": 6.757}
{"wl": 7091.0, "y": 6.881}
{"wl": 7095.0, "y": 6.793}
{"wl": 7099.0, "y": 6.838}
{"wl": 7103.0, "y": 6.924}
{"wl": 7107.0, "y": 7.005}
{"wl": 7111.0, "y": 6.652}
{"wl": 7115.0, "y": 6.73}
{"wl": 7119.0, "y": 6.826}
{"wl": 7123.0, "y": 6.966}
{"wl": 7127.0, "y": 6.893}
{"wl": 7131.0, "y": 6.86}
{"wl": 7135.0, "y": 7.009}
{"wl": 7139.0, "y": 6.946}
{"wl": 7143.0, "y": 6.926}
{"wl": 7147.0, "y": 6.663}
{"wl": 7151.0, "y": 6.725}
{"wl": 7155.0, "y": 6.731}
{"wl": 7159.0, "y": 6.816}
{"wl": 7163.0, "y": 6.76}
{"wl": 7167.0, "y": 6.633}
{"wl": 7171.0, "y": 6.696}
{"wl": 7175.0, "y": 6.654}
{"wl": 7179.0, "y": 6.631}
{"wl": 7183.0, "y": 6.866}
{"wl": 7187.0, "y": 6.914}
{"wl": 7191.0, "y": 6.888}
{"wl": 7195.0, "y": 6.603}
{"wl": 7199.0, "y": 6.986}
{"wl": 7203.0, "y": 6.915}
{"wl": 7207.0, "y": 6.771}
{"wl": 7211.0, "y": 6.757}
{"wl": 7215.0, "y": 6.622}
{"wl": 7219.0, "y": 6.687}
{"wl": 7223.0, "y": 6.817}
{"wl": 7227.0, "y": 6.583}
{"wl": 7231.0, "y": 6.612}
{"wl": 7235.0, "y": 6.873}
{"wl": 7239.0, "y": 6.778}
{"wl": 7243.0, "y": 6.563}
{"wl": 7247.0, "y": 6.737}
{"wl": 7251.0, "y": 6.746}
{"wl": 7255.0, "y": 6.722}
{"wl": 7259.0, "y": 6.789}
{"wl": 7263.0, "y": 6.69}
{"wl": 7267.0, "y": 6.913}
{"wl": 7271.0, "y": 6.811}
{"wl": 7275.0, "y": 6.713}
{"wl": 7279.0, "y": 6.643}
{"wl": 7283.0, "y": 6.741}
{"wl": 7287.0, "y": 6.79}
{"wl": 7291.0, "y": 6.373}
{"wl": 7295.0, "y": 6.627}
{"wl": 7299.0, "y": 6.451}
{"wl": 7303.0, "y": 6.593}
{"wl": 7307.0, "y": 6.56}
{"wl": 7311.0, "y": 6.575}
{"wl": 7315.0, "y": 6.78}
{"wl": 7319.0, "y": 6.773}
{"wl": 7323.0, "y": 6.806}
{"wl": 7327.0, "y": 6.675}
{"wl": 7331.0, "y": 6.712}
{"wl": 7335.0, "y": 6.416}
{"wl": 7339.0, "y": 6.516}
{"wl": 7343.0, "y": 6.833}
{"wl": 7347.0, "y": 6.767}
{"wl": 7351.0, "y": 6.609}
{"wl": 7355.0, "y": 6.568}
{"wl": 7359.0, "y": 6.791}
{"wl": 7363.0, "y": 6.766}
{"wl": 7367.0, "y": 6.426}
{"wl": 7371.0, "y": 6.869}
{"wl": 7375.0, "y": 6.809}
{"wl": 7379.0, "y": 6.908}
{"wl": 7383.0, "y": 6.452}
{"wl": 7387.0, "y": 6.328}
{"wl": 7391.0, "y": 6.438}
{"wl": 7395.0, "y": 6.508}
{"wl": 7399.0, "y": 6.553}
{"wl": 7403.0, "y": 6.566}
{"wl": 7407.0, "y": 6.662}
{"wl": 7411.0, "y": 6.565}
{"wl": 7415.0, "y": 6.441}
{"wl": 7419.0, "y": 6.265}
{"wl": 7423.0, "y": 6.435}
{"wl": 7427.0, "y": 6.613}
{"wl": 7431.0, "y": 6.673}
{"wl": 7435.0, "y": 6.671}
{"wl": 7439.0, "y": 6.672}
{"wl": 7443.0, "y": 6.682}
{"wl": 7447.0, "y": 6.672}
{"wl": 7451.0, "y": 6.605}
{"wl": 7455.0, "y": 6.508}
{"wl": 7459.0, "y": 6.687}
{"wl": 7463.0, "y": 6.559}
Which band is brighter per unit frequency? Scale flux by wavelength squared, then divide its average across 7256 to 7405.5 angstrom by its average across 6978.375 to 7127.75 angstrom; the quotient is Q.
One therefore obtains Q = 1.04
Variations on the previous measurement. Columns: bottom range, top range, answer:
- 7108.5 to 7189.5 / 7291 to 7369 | 1.03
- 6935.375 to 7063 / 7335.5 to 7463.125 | 1.06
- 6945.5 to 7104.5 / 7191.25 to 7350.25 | 1.03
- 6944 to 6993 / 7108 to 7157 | 1.02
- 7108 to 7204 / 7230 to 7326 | 1.02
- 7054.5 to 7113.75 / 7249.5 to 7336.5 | 1.03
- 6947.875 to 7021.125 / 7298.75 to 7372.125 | 1.05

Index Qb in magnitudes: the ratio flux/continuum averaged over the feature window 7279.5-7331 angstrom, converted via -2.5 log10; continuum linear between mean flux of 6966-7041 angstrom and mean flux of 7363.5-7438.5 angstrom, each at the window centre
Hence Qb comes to 0.004 mag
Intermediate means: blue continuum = 6.98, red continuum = 6.57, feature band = 6.65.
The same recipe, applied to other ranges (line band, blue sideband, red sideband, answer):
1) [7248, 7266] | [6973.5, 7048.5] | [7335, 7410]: 0.00 mag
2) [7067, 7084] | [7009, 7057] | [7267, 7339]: 0.02 mag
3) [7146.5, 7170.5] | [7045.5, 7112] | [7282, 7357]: 0.01 mag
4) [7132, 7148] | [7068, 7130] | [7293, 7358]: -0.02 mag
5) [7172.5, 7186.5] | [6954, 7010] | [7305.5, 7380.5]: 0.01 mag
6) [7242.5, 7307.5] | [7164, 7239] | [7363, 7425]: 0.00 mag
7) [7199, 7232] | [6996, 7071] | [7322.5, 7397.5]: 0.01 mag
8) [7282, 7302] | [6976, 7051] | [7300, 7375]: 0.02 mag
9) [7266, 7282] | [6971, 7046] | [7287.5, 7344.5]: -0.01 mag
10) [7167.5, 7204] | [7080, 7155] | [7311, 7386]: 0.00 mag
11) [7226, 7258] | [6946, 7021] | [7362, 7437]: 0.00 mag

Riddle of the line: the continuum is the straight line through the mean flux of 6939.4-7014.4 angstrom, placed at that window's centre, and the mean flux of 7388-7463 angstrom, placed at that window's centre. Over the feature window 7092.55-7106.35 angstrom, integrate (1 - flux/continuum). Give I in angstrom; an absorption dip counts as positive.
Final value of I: 0.0 angstrom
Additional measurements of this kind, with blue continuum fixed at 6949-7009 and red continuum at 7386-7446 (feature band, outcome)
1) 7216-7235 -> 0.1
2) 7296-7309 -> 0.2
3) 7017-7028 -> -0.1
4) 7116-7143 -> -0.3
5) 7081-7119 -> 0.2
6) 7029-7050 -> 0.0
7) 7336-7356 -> -0.1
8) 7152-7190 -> 0.2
